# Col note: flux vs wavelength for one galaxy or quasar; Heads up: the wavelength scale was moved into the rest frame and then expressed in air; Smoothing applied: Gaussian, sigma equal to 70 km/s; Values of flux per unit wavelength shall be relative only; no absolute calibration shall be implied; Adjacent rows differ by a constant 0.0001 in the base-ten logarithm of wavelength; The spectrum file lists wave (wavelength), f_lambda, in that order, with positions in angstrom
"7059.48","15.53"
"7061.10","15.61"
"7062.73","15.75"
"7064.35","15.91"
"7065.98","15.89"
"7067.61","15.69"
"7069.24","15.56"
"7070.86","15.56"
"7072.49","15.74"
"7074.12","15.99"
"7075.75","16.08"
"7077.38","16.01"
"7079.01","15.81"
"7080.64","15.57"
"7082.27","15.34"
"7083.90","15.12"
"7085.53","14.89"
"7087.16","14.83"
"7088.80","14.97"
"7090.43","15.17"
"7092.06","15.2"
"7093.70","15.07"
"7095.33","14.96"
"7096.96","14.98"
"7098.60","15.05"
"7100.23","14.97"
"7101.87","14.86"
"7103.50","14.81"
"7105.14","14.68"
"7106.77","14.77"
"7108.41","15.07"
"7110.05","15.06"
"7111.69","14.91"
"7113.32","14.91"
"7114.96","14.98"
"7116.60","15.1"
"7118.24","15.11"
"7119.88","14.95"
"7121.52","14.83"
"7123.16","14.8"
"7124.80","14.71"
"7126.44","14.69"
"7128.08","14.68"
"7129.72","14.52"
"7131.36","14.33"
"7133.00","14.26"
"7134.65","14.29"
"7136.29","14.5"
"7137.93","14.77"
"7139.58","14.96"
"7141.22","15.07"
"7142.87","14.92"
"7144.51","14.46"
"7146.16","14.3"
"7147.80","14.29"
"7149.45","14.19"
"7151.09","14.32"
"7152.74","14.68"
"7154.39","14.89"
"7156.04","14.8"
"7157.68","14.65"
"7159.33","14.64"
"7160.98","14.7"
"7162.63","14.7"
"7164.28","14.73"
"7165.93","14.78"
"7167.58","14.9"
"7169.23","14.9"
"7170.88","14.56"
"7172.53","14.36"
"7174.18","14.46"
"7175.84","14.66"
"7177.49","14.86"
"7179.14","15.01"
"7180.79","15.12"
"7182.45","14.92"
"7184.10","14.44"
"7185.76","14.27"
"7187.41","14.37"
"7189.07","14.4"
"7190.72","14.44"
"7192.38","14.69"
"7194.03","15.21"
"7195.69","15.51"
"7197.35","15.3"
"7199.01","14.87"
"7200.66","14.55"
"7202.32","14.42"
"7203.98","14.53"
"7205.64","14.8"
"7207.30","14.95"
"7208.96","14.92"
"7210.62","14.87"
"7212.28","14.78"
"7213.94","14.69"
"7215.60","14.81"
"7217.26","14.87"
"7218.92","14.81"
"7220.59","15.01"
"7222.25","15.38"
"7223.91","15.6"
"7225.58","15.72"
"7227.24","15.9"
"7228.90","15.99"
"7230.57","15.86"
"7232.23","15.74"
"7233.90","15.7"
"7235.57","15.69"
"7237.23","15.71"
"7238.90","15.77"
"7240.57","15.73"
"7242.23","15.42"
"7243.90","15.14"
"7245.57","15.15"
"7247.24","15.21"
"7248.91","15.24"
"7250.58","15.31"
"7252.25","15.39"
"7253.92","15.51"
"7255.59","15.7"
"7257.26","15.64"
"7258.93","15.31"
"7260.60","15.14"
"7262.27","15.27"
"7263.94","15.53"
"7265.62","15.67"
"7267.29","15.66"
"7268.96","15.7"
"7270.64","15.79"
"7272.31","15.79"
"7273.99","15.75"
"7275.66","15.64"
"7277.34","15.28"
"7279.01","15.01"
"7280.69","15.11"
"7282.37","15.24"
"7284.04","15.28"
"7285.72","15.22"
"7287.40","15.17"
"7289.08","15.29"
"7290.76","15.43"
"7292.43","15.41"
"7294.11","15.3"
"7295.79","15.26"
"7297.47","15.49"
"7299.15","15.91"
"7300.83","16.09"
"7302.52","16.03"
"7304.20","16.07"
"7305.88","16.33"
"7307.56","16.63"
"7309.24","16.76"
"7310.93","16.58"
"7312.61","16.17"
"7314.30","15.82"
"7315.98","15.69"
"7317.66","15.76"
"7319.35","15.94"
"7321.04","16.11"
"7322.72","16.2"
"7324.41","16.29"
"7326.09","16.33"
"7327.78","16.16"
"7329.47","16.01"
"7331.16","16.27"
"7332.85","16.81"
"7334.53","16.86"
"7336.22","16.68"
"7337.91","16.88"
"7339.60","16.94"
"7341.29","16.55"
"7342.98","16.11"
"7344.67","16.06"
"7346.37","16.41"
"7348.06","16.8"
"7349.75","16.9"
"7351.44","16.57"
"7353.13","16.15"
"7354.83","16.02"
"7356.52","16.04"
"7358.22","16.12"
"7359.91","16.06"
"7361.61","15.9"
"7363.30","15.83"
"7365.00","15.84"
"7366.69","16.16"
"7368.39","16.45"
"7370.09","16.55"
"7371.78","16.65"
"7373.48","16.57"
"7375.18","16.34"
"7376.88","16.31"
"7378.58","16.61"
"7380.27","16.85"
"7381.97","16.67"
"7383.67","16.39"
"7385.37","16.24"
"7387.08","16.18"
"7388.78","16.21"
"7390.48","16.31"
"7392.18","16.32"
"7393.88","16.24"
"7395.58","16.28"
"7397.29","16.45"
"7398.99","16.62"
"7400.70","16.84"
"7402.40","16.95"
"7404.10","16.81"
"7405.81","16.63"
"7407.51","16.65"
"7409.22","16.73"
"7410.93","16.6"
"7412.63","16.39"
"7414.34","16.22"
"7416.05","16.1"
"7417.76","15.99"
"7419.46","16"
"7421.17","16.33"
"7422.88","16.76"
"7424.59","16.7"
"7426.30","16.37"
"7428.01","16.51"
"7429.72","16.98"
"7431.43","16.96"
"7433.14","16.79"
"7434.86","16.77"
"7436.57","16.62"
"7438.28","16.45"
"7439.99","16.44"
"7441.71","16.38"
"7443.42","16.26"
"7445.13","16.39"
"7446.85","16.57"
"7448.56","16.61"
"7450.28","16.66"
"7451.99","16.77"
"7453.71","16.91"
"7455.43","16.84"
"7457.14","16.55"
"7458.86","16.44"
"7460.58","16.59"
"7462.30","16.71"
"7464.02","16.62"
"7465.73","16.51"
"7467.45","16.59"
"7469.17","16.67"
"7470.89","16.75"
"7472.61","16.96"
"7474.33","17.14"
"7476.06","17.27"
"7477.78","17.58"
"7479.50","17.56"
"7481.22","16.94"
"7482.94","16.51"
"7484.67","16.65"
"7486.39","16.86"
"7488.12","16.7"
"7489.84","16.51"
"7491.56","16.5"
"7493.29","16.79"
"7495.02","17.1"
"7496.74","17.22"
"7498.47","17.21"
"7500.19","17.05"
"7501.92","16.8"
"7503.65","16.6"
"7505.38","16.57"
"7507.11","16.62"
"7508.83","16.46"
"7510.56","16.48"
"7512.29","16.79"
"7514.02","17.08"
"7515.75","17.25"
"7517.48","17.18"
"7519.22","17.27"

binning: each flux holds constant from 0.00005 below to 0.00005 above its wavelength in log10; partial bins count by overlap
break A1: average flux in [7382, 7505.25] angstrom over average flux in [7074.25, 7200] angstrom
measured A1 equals 1.1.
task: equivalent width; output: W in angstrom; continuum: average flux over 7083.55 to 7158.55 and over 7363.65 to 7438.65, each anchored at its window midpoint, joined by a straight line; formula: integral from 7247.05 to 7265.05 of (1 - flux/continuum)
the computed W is 0.2 angstrom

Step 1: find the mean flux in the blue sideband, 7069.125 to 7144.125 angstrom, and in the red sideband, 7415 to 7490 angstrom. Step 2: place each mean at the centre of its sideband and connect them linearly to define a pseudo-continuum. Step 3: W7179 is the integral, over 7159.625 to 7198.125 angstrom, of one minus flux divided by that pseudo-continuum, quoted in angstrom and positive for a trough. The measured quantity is 1.5 angstrom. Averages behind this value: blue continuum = 15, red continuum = 16.7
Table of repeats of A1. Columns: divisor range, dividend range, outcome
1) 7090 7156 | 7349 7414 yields 1.11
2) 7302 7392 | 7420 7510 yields 1.02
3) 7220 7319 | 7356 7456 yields 1.05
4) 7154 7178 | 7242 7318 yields 1.06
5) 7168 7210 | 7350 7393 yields 1.11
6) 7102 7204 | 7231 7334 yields 1.07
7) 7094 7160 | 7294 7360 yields 1.10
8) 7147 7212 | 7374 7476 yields 1.13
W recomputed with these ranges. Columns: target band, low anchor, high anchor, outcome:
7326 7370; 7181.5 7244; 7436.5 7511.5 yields -1.10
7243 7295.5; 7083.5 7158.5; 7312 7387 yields 1.28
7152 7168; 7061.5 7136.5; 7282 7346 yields 0.66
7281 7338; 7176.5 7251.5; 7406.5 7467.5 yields -0.87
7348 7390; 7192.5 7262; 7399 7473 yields -0.43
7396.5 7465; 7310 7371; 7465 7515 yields 0.19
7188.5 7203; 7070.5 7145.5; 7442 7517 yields 0.55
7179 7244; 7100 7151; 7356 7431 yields 0.72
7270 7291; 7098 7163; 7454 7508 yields 0.33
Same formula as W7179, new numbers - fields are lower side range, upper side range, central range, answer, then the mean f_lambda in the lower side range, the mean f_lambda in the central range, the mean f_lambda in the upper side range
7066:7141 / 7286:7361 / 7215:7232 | 0.3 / 15.1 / 15.4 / 16.1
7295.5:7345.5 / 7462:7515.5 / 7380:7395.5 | 0.1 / 16.2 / 16.4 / 16.8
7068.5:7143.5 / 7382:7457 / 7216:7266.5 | 0.7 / 15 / 15.5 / 16.5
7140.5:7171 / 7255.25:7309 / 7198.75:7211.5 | 0.2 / 14.7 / 14.7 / 15.6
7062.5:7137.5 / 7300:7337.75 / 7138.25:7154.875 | 0.8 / 15.1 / 14.6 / 16.3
